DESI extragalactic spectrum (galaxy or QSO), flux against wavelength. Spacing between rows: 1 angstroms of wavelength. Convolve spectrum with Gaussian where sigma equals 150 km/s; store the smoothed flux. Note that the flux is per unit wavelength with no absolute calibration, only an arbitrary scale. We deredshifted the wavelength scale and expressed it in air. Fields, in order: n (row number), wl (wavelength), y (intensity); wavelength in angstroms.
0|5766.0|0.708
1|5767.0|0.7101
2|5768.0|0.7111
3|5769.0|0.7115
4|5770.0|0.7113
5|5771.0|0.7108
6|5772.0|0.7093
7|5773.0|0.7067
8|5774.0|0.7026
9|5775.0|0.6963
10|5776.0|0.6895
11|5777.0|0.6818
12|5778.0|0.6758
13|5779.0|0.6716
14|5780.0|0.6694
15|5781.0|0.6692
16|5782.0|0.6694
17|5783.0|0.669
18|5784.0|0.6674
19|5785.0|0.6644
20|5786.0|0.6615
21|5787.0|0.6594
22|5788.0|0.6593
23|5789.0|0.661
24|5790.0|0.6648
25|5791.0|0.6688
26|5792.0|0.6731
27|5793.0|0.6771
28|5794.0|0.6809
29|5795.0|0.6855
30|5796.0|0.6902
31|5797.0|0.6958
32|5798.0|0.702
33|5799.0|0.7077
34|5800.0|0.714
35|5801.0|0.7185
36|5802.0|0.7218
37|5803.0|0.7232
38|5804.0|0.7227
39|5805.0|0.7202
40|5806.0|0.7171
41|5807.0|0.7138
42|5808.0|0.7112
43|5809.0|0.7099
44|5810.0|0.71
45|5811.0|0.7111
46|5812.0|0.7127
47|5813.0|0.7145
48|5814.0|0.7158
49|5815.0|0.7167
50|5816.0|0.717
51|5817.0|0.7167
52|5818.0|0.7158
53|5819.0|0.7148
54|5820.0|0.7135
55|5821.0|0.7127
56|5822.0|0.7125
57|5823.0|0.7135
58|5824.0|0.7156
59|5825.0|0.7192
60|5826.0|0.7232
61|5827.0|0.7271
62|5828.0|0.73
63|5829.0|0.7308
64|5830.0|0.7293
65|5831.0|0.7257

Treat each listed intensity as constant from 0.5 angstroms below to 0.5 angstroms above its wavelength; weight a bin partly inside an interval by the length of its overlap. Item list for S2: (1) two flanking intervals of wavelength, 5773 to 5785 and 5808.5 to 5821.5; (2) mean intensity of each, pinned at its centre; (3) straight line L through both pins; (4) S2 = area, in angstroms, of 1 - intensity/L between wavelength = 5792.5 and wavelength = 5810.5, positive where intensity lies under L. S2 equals -0.2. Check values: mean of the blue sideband 0.679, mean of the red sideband 0.714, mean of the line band 0.707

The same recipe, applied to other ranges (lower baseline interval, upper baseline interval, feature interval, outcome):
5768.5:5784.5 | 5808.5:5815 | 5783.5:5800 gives 0.5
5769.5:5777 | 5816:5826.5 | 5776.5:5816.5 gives 0.9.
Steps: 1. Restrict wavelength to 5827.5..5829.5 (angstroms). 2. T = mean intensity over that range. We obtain 0.73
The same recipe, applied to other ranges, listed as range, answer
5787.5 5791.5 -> 0.663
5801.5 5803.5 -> 0.722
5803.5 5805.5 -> 0.721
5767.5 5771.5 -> 0.711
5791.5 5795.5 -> 0.679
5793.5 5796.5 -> 0.686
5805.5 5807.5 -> 0.715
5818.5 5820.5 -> 0.714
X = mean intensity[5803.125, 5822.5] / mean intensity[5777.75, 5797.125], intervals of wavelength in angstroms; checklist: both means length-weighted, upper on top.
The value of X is 1.1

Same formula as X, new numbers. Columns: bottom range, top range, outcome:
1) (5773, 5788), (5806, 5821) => 1.06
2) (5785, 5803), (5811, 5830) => 1.05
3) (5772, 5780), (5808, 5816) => 1.03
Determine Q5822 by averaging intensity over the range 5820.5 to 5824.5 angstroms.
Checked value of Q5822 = 0.714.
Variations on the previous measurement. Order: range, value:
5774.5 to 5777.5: 0.689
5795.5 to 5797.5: 0.693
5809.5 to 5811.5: 0.711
